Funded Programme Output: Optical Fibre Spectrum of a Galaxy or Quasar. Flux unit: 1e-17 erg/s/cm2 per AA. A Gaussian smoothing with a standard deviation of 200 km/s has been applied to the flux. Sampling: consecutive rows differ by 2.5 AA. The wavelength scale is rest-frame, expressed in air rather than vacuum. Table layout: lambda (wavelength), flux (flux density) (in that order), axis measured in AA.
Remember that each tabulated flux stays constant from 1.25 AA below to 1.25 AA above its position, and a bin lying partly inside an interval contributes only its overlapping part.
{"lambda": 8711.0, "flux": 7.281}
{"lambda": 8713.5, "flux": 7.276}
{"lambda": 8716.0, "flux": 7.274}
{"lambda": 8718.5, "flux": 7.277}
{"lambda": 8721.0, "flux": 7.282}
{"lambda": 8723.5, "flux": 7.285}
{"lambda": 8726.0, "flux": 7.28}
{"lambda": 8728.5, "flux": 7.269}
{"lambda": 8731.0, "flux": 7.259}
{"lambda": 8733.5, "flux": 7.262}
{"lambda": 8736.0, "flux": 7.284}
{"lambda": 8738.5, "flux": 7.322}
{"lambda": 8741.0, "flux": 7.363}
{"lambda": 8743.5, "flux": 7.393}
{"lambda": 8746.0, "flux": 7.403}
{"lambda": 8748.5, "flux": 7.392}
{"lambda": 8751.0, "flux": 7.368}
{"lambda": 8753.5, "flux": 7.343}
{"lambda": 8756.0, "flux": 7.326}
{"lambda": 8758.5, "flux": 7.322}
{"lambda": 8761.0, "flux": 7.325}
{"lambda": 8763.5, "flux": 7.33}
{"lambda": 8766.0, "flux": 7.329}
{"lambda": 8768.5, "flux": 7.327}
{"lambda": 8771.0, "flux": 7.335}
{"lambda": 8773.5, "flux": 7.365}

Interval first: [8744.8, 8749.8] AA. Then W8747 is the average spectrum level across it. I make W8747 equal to 7.4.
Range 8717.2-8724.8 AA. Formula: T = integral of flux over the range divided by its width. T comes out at 7.28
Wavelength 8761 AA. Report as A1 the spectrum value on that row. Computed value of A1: 7.325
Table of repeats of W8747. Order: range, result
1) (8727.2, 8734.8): 7.26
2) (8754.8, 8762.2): 7.32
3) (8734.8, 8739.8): 7.3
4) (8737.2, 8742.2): 7.34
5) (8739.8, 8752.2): 7.38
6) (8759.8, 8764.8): 7.33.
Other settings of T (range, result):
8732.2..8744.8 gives 7.32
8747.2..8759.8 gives 7.35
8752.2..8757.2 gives 7.33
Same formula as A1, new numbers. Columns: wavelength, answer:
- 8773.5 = 7.365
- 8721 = 7.282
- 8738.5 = 7.322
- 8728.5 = 7.269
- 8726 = 7.28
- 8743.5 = 7.393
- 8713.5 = 7.276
